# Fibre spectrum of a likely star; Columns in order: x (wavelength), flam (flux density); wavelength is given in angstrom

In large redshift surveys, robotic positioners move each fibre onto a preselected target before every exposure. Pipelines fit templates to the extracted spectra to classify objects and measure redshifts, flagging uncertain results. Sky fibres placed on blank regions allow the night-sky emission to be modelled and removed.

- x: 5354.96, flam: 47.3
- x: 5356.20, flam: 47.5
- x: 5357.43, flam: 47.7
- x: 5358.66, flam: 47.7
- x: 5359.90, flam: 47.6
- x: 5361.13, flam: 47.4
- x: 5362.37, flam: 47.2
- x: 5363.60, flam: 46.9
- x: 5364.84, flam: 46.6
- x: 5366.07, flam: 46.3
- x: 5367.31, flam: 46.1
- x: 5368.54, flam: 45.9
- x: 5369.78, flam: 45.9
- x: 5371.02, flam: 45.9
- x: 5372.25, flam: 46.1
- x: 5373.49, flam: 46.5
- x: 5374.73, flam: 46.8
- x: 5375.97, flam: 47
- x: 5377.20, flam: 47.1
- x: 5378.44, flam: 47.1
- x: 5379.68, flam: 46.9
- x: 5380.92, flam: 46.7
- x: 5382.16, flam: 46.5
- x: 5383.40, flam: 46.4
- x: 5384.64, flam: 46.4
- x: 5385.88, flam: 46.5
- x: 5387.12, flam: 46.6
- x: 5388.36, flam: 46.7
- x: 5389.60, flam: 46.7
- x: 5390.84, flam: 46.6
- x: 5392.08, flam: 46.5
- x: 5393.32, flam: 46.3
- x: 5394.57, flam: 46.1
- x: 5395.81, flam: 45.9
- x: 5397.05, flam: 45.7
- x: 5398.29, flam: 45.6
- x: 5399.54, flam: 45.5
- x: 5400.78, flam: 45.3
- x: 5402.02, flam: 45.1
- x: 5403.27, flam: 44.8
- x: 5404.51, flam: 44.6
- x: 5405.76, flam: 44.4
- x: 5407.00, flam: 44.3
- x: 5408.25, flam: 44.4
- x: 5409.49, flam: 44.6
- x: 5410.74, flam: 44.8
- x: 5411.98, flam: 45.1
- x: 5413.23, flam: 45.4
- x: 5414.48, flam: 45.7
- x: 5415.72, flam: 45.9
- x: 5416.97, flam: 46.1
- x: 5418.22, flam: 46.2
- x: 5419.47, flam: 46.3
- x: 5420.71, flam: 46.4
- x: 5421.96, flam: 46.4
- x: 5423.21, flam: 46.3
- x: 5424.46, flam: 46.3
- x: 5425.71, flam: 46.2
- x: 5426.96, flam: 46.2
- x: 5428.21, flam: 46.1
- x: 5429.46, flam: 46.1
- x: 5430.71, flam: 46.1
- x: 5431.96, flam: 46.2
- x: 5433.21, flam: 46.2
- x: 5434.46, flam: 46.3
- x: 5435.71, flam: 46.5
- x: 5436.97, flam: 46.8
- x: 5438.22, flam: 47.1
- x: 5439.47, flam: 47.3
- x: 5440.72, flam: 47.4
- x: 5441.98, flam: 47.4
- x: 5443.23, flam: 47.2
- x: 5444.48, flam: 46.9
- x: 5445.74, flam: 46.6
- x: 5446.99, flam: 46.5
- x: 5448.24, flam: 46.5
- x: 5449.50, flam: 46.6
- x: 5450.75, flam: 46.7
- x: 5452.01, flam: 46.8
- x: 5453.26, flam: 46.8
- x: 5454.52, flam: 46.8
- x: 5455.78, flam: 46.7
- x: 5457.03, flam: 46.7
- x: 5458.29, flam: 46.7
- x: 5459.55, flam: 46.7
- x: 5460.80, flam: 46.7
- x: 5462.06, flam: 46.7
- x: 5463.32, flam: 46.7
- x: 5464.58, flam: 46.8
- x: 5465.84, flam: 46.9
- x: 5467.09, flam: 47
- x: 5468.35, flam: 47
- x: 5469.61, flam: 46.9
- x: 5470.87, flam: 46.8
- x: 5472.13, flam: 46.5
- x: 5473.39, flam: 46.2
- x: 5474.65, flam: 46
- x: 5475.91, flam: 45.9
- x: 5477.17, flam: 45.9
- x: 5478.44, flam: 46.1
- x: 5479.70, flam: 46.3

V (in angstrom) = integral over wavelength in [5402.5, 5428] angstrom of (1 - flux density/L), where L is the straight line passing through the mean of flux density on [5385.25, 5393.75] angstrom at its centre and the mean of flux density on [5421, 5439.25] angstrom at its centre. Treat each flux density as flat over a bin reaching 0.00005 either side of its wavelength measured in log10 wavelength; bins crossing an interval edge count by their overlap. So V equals 0.5 angstrom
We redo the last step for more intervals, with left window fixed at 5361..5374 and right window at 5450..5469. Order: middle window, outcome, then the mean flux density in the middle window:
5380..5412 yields 0.55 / 45.7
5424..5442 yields 0.06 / 46.5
